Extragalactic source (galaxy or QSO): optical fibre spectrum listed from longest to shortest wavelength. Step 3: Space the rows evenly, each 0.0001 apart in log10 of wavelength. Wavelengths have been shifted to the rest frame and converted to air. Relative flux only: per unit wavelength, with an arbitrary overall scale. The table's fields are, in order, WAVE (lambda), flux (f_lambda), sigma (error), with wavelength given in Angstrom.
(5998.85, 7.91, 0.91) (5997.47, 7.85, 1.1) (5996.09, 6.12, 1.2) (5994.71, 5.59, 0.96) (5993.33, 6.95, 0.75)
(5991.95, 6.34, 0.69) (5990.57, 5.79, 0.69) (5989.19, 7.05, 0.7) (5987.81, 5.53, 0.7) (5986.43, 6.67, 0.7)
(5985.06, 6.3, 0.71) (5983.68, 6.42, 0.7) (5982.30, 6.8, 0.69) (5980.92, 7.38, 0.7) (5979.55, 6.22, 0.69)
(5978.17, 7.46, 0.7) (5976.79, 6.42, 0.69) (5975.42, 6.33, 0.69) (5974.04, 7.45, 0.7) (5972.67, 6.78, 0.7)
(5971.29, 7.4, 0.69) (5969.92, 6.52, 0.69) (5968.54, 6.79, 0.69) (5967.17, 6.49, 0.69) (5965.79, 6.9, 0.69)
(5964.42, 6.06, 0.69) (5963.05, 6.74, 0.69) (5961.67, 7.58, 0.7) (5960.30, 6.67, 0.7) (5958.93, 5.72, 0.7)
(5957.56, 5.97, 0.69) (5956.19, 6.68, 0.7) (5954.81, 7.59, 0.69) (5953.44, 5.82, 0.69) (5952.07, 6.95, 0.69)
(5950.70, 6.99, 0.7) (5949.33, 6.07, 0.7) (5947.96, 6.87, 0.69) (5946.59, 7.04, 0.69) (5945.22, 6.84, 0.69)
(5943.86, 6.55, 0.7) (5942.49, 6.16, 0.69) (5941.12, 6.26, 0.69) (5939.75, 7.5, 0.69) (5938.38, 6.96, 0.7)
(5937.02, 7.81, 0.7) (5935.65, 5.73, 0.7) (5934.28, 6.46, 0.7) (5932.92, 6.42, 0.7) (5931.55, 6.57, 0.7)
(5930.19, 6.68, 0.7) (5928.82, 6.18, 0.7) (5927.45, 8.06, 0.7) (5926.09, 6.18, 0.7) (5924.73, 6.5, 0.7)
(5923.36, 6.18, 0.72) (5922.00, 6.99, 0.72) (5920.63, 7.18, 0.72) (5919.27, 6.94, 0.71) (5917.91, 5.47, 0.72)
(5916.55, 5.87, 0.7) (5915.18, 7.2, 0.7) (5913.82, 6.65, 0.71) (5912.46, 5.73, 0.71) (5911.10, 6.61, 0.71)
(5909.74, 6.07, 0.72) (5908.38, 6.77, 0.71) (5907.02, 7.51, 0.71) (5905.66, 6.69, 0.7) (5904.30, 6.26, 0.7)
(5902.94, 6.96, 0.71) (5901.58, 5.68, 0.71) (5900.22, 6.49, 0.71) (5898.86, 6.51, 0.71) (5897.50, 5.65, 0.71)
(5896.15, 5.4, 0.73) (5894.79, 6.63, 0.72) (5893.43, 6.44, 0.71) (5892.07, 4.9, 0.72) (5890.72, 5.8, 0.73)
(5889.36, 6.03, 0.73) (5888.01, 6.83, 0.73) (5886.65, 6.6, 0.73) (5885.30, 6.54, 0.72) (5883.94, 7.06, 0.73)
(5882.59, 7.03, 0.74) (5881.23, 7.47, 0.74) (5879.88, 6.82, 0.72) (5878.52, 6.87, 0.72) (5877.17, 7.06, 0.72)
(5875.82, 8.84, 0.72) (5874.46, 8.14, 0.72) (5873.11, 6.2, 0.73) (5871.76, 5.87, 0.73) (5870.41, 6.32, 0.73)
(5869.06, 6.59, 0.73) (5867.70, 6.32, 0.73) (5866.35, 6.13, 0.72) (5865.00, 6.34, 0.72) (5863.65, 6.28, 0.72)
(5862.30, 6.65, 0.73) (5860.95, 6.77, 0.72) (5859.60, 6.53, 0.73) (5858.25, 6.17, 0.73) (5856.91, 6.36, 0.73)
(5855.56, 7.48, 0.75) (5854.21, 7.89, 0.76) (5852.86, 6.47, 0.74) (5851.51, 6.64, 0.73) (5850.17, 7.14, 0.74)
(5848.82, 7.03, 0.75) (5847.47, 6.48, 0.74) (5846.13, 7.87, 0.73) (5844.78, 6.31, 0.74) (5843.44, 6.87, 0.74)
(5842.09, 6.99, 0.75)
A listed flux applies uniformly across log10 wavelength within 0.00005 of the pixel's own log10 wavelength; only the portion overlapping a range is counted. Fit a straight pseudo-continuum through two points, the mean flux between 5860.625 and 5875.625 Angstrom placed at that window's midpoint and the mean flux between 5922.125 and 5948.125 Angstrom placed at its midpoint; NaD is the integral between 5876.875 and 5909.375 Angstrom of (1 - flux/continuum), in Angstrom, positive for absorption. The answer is 0.63 Angstrom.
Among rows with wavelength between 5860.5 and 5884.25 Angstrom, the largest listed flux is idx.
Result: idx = 8.84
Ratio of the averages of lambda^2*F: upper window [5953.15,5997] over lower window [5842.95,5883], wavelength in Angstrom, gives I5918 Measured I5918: 1.00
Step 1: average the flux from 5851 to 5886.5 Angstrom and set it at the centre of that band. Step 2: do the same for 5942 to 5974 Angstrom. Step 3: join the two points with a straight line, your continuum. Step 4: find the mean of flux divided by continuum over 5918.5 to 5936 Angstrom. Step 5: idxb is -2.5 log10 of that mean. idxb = 0.015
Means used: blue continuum 6.8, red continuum 6.68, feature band 6.63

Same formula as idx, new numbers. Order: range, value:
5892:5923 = 7.51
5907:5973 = 8.06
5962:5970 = 6.9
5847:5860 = 7.89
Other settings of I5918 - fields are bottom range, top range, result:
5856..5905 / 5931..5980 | 1.05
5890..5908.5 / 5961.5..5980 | 1.11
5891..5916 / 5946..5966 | 1.07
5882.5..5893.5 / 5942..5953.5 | 1.07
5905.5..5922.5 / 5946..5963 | 1.03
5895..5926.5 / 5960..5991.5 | 1.06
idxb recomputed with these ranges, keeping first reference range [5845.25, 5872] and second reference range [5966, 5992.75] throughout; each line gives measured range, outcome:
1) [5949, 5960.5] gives 0.025 mag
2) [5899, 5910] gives 0.016 mag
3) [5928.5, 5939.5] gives 0.001 mag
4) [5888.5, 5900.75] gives 0.116 mag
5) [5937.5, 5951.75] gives -0.015 mag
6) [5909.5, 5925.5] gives 0.033 mag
